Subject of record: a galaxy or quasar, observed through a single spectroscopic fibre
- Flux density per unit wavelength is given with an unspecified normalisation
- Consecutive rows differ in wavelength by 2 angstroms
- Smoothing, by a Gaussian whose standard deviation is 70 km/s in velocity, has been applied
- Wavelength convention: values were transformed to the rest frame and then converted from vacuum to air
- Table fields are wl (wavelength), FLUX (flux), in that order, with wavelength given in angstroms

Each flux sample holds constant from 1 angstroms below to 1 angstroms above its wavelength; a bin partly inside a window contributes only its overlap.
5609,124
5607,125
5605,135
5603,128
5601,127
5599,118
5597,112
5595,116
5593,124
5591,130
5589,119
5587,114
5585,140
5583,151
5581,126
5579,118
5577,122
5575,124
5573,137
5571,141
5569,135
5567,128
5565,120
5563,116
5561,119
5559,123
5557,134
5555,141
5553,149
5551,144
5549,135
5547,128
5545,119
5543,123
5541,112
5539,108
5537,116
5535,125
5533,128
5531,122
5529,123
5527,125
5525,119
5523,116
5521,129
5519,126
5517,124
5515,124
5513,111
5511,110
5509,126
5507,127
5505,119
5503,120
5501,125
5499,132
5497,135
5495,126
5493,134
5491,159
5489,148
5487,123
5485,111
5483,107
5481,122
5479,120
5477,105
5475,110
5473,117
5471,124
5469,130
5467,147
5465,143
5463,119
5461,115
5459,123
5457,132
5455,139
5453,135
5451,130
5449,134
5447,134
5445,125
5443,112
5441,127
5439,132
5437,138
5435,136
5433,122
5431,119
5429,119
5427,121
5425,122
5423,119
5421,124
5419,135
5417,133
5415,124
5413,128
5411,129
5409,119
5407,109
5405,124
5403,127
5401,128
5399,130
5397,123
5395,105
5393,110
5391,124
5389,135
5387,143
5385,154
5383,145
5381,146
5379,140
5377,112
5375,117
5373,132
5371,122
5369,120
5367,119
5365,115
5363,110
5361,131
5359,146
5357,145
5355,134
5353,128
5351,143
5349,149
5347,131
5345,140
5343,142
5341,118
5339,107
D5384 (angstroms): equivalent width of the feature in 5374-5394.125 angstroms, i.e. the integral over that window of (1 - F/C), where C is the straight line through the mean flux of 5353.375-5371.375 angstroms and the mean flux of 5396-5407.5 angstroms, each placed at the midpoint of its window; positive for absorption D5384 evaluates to -1.12 angstroms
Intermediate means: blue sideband 127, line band 132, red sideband 124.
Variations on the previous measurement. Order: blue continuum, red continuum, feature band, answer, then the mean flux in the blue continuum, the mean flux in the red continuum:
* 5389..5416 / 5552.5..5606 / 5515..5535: 0.3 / 122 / 127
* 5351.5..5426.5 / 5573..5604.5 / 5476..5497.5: 0.0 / 127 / 125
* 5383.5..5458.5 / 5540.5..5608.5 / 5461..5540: 2.2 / 127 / 128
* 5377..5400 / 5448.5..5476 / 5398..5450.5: 1.7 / 131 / 128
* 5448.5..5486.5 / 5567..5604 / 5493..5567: 0.6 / 124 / 127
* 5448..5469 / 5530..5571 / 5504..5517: 0.9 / 132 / 127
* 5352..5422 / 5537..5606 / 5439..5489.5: 0.8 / 128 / 127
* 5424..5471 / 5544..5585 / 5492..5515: 1.0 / 128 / 131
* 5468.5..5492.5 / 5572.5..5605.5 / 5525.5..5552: 0.2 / 123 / 126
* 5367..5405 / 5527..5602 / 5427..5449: 0.2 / 128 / 126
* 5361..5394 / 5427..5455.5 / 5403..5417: 0.5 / 128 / 128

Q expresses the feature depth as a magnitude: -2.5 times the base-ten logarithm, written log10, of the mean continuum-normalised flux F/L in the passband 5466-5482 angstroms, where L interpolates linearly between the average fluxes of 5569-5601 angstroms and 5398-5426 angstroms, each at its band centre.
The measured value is 0.032 mag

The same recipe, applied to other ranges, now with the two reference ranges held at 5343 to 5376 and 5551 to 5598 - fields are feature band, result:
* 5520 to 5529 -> 0.05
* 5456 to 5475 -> 0.02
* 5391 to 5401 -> 0.10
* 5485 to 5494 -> -0.07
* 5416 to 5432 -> 0.05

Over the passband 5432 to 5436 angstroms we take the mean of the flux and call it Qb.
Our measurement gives 129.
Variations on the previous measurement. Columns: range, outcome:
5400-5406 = 126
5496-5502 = 131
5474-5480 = 112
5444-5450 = 131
